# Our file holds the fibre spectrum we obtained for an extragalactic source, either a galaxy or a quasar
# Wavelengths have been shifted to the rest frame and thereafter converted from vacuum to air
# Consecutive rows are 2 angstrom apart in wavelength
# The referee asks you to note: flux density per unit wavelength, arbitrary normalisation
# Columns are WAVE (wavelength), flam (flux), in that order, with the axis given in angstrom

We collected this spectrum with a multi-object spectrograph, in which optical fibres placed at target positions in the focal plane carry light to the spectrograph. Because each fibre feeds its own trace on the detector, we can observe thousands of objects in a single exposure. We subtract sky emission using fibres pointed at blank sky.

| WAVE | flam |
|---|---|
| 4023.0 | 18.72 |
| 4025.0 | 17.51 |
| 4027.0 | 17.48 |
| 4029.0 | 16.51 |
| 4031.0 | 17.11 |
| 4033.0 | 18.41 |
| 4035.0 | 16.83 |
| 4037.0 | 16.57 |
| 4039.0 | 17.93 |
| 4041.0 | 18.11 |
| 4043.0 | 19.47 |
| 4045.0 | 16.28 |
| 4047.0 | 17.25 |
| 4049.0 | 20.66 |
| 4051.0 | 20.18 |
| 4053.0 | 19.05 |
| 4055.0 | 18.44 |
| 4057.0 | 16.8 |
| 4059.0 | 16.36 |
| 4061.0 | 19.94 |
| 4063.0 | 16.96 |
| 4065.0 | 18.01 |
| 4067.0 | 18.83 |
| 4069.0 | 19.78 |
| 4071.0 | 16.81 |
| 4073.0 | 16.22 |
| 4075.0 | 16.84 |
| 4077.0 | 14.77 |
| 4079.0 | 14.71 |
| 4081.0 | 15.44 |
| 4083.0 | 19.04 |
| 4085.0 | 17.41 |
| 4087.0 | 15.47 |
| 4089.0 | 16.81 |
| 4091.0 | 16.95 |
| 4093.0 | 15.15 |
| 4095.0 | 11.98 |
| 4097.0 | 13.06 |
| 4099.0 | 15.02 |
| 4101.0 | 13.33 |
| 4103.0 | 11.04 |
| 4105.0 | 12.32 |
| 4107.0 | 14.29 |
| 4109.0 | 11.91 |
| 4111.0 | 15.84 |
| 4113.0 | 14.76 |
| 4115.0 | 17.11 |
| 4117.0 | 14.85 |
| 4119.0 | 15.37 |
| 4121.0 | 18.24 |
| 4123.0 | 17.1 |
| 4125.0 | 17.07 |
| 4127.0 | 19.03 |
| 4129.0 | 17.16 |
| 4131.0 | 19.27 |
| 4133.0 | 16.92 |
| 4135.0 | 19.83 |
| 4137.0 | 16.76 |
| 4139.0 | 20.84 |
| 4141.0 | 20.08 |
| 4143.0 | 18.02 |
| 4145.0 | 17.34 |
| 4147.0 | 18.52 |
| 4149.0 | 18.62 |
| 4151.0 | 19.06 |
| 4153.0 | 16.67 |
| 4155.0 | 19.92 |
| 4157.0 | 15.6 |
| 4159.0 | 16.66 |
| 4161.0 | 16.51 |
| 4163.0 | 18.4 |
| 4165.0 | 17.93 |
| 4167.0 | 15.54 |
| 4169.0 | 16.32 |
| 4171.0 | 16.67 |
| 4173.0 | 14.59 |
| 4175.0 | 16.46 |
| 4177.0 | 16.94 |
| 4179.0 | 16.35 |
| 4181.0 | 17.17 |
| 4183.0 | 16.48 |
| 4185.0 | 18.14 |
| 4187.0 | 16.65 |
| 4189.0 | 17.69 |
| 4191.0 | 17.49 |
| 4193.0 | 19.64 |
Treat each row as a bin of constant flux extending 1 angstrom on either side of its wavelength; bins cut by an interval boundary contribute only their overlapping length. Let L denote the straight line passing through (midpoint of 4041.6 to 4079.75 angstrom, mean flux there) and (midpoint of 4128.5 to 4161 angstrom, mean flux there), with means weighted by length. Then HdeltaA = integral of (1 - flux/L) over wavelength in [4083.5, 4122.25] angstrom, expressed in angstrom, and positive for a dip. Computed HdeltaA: 6.7 angstrom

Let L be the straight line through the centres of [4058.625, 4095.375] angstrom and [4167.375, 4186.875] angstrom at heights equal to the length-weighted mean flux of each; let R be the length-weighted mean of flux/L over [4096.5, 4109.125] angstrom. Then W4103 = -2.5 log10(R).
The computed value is 0.27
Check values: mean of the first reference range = 16.8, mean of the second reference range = 16.5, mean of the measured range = 13.1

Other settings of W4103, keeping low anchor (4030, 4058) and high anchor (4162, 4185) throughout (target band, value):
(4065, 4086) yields 0.04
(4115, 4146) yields -0.04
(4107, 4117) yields 0.17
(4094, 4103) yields 0.31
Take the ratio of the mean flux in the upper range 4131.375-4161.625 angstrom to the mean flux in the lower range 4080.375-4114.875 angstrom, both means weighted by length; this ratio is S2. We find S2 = 1.23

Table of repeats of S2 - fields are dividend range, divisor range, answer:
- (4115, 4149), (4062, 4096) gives 1.08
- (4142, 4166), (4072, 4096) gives 1.12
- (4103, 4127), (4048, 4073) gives 0.83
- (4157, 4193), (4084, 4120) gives 1.16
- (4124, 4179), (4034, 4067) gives 0.98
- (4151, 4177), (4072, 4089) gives 1.04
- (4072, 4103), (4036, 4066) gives 0.85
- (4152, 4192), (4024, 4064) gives 0.95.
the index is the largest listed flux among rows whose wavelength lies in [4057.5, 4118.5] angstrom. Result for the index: 19.94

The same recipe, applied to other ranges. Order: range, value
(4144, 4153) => 19.06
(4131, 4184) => 20.84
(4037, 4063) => 20.66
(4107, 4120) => 17.11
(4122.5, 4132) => 19.27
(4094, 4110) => 15.02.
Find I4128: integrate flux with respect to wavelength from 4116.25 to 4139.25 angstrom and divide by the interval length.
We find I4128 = 17.6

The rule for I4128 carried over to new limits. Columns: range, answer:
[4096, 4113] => 13.4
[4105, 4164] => 17.2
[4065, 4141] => 16.2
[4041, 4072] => 18.3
